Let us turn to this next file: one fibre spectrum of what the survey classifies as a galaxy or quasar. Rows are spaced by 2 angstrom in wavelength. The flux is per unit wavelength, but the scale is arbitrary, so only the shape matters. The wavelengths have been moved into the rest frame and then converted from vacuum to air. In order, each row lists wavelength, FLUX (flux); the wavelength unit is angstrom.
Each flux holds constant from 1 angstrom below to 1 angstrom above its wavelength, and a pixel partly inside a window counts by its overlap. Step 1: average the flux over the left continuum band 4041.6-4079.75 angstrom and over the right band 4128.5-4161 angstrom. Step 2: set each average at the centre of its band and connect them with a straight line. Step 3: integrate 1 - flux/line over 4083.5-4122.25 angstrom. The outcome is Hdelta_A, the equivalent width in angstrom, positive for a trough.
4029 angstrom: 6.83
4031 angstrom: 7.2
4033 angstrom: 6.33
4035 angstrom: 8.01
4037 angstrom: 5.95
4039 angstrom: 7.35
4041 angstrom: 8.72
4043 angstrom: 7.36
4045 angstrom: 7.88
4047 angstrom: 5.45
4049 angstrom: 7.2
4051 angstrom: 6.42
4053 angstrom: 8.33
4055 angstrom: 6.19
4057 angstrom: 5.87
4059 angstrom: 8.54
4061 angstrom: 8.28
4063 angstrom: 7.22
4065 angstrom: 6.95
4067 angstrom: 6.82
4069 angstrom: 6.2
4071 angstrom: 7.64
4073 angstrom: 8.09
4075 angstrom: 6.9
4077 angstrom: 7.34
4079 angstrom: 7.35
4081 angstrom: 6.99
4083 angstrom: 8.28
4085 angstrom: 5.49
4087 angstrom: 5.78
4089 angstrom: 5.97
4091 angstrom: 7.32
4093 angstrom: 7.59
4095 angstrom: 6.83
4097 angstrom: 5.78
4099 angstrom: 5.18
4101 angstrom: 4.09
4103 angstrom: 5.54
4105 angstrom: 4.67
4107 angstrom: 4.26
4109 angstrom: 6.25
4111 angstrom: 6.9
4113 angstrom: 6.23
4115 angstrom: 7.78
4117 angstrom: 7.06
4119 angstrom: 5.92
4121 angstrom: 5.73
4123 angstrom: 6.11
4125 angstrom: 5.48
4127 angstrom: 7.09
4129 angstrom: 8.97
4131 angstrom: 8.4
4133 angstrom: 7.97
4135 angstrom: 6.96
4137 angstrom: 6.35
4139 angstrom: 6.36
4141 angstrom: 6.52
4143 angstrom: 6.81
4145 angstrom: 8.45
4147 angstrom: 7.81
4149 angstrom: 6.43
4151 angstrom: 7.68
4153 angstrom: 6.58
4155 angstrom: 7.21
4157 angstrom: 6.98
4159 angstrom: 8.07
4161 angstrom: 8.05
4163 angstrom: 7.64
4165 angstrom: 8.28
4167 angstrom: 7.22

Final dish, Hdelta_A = 6.46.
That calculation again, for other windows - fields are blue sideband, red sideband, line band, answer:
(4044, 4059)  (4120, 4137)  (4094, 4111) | 3.82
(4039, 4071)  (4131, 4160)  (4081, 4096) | 0.88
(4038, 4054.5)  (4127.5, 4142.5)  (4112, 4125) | 1.65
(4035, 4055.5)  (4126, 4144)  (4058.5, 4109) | 4.36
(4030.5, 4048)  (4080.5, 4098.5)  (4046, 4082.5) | -1.28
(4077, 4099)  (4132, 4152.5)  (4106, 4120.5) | 1.21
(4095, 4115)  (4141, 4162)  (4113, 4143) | -1.90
